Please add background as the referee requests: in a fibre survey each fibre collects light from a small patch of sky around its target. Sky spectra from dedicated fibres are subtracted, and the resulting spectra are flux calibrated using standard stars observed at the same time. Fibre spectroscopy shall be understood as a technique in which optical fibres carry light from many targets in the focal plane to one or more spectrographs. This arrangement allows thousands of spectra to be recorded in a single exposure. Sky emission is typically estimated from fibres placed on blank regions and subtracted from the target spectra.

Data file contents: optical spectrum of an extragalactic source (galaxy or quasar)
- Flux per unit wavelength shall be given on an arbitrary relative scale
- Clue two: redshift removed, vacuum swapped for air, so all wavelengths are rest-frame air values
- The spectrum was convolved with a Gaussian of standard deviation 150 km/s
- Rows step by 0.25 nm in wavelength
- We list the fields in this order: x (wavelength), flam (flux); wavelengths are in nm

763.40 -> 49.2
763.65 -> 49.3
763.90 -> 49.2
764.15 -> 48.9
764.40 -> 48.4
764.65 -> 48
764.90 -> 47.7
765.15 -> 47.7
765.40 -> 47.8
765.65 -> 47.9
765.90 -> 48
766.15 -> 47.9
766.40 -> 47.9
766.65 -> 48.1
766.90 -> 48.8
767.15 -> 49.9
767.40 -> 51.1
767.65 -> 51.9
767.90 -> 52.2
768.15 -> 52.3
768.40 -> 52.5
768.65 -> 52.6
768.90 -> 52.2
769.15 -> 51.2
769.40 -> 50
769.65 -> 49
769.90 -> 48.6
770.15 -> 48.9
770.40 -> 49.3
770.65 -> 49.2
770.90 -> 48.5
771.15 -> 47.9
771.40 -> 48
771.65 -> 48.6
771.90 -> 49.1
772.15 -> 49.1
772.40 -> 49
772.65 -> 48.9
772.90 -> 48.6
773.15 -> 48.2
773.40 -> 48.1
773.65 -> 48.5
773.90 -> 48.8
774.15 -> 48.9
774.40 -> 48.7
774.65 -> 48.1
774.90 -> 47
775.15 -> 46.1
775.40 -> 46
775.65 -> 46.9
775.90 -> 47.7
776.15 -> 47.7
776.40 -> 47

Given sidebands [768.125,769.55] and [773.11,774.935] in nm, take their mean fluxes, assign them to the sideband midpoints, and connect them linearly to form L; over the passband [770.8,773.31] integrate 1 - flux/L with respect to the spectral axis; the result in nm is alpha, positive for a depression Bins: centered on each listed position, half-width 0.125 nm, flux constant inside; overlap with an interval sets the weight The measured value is 0.05 nm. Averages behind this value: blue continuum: 51.7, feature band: 48.6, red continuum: 48.4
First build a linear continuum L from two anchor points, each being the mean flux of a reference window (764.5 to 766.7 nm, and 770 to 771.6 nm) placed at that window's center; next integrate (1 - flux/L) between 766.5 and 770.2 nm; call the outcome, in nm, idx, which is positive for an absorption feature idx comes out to -0.18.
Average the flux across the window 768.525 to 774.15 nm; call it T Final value 49.2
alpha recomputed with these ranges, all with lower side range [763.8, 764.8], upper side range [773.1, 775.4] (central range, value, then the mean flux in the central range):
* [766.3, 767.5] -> -0.02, 49.1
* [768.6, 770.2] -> -0.07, 50.3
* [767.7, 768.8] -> -0.09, 52.4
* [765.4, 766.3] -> 0.01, 47.9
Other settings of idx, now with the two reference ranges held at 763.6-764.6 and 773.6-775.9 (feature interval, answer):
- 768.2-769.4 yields -0.09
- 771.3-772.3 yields -0.02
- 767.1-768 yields -0.05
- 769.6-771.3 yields -0.02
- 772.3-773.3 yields -0.02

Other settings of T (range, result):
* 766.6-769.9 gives 50.9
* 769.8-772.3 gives 48.7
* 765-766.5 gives 47.9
